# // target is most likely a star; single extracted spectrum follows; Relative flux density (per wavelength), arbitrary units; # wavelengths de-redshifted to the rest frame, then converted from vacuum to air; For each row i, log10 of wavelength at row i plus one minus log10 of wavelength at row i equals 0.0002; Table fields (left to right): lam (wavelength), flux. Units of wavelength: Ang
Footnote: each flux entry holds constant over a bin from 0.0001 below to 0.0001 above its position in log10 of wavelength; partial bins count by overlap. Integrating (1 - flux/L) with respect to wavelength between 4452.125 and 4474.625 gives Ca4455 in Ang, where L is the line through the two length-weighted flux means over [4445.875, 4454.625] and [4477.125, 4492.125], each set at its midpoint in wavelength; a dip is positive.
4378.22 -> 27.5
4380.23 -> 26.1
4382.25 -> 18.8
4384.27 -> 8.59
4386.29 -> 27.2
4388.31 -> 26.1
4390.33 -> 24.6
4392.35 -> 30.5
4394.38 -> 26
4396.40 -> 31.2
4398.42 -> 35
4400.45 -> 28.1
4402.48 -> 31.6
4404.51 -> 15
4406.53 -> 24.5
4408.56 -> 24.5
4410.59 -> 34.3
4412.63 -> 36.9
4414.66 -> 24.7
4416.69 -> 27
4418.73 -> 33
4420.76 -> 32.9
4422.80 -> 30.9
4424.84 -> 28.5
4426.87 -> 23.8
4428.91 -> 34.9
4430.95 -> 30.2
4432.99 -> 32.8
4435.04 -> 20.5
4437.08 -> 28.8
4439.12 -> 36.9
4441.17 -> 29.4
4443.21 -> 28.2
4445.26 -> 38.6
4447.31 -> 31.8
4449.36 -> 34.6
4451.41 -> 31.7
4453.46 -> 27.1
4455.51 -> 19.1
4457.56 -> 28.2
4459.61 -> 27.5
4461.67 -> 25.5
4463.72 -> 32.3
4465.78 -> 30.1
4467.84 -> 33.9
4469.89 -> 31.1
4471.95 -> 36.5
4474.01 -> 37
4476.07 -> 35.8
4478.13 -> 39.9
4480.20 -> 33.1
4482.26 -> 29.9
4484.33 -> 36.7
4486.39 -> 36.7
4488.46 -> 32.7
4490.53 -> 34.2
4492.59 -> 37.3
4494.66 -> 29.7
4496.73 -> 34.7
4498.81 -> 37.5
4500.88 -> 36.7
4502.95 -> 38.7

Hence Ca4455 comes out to 2.10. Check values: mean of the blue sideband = 31.4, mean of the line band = 29.8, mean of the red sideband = 34.8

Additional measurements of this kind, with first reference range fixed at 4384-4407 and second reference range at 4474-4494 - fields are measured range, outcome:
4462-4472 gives 0.5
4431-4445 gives 0.3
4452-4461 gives 1.8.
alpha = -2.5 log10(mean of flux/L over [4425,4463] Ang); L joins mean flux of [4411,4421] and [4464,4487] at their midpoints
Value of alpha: 0.111 mag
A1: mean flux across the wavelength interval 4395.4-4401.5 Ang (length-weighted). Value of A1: 31.4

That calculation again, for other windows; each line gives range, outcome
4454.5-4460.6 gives 25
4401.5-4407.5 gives 23.7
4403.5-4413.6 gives 27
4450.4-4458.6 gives 26.5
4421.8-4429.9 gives 29.5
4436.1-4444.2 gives 30.9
